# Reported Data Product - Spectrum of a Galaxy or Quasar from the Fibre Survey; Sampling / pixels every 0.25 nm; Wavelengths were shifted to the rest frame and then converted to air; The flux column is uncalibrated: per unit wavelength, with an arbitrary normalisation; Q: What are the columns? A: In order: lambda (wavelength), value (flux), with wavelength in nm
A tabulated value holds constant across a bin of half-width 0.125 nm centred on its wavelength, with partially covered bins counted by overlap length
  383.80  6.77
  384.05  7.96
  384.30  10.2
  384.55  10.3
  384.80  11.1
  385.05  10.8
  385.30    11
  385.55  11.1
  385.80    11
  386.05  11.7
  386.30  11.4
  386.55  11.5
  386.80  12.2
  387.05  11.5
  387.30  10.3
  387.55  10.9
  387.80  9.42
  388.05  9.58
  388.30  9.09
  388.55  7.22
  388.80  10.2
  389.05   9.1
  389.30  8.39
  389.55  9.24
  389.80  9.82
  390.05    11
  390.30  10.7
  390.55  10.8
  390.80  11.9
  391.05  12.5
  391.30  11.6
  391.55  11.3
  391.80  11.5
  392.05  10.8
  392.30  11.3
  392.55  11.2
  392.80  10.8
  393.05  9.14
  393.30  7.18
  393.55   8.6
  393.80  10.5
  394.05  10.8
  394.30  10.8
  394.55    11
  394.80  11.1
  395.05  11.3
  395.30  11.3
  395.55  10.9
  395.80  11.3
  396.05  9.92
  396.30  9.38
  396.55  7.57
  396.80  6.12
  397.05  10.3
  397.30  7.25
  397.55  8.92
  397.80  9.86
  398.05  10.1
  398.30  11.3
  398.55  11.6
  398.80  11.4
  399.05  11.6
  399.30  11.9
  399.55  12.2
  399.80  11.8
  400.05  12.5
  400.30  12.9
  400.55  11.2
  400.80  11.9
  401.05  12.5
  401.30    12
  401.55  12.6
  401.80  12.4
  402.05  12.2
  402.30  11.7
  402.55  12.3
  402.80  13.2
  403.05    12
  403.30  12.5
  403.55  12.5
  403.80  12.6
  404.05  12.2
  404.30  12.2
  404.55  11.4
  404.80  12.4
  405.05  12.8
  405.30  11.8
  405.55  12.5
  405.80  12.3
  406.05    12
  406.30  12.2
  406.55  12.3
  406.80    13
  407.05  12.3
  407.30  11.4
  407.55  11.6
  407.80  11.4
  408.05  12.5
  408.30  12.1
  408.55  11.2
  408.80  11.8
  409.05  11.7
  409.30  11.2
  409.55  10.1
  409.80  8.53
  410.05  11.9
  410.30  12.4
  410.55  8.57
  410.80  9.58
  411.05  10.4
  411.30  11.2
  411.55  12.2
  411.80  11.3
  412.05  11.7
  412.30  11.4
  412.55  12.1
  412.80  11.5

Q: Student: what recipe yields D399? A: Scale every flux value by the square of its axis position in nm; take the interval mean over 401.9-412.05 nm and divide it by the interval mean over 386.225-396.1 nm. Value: 1.21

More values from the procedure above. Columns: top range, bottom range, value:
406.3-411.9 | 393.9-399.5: 1.17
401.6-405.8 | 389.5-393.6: 1.23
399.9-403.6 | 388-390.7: 1.37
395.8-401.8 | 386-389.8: 1.13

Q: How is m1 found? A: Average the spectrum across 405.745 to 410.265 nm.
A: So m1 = 11.6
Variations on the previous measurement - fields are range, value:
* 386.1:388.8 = 10.3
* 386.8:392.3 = 10.4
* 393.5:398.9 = 10.1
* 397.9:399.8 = 11.4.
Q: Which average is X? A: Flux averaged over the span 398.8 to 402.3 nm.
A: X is 12.1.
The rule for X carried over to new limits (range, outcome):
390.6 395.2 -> 10.7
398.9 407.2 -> 12.2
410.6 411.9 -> 10.8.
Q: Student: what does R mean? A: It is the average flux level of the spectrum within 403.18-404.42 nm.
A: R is 12.4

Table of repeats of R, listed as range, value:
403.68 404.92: 12.2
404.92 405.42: 12.3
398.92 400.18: 12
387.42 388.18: 9.96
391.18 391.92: 11.5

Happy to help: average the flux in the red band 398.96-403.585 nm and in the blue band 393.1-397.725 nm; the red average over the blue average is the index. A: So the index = 1.26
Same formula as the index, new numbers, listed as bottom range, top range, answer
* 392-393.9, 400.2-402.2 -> 1.23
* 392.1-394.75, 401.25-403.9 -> 1.22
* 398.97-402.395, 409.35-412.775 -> 0.90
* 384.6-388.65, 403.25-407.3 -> 1.16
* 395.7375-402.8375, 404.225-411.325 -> 1.05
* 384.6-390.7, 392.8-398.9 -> 0.95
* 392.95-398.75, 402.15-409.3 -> 1.23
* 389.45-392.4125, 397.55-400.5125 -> 1.03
